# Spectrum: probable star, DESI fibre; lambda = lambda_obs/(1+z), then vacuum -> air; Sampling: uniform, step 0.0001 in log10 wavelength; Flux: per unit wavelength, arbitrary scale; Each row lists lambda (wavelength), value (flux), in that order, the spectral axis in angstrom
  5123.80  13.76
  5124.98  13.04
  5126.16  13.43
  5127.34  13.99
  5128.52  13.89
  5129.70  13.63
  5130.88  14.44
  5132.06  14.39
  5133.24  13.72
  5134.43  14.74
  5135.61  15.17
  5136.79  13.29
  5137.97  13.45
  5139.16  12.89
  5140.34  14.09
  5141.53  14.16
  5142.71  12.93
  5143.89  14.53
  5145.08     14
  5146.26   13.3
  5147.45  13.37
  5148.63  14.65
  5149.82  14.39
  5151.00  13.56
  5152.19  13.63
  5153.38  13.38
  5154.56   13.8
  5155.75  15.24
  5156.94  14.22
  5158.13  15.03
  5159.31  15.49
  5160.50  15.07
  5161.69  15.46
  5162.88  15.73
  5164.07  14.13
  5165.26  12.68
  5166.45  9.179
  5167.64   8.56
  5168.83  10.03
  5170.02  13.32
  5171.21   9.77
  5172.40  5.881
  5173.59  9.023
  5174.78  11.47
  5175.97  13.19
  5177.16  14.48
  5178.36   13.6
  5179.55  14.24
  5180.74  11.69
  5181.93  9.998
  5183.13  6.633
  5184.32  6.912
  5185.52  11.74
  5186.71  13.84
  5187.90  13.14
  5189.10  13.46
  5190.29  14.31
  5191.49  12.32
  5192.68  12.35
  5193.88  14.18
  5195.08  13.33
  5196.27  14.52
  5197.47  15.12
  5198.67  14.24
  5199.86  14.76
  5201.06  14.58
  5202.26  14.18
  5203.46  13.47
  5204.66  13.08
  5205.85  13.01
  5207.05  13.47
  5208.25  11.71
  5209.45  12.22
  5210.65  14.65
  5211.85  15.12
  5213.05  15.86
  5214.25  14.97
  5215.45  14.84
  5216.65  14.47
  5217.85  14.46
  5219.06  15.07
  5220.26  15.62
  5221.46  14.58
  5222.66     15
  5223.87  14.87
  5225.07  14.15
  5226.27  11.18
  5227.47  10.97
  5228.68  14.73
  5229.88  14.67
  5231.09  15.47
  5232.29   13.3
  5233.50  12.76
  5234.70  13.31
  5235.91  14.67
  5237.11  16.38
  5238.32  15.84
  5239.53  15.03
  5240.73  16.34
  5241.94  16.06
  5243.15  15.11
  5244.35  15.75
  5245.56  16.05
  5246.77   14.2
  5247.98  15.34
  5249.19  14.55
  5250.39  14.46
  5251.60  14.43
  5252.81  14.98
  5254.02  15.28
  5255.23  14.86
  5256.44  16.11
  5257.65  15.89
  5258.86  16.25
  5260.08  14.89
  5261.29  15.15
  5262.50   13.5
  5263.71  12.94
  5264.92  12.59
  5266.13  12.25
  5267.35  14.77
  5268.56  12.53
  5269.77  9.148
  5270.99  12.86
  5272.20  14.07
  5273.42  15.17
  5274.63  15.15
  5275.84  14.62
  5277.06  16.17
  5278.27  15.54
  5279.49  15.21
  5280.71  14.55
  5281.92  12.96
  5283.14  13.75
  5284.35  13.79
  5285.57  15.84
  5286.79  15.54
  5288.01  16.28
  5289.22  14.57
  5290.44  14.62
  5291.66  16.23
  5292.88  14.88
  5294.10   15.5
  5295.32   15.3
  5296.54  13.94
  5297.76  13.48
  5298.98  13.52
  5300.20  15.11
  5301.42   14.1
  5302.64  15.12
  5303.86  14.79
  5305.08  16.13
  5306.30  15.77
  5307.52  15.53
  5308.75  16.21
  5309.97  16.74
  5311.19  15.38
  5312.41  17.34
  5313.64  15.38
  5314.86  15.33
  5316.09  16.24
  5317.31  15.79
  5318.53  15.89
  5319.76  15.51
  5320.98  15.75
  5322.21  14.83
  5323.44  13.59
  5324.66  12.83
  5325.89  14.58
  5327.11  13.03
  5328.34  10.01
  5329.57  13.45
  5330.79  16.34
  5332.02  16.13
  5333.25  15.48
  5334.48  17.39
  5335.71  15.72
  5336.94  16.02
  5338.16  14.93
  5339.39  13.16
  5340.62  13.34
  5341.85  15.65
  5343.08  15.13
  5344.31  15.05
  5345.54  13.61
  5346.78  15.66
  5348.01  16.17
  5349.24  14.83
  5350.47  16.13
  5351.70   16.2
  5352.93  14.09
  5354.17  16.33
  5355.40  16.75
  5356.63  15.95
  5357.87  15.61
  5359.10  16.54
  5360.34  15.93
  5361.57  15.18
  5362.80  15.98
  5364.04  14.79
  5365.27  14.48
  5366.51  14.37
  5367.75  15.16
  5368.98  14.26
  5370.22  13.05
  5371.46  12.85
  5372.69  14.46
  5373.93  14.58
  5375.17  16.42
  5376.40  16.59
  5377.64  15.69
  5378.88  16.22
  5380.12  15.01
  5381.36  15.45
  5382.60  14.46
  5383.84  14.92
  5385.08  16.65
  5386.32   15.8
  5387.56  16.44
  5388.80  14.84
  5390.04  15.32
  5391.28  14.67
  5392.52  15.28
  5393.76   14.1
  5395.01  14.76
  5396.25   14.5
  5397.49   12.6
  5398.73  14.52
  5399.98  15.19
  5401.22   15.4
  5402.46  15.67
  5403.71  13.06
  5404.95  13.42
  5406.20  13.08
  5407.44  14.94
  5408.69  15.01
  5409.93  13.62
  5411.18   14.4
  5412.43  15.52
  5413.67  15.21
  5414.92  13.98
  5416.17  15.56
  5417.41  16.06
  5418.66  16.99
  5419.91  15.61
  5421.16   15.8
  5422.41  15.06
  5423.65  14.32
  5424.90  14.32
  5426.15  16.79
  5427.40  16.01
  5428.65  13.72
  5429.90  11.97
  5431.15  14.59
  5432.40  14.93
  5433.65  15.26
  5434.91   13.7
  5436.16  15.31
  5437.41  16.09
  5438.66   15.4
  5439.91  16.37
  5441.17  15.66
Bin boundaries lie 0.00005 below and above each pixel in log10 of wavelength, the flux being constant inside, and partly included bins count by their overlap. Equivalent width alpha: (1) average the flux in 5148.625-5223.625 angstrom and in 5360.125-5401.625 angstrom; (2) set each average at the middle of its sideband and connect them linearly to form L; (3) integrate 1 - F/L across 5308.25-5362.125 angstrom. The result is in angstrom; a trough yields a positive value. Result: -2.5 angstrom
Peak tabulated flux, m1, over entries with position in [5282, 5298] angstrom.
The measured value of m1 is 16.28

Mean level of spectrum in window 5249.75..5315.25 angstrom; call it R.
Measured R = 14.8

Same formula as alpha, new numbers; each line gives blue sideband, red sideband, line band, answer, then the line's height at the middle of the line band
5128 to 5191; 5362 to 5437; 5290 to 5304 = -0.7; 14.1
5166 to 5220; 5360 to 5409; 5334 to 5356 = -1.4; 14.4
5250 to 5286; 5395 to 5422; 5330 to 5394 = -3.0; 14.6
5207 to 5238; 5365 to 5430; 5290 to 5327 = -1.6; 14.5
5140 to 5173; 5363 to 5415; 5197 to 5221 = -1.2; 13.6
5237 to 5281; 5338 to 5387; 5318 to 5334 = 0.6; 15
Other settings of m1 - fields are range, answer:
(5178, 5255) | 16.38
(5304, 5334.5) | 17.39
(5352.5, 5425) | 16.99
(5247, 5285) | 16.25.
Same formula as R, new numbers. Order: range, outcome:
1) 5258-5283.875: 14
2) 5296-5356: 15.1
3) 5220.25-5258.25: 14.7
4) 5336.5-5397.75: 15.1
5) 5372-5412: 14.9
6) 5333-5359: 15.4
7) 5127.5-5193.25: 12.9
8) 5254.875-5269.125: 14.3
